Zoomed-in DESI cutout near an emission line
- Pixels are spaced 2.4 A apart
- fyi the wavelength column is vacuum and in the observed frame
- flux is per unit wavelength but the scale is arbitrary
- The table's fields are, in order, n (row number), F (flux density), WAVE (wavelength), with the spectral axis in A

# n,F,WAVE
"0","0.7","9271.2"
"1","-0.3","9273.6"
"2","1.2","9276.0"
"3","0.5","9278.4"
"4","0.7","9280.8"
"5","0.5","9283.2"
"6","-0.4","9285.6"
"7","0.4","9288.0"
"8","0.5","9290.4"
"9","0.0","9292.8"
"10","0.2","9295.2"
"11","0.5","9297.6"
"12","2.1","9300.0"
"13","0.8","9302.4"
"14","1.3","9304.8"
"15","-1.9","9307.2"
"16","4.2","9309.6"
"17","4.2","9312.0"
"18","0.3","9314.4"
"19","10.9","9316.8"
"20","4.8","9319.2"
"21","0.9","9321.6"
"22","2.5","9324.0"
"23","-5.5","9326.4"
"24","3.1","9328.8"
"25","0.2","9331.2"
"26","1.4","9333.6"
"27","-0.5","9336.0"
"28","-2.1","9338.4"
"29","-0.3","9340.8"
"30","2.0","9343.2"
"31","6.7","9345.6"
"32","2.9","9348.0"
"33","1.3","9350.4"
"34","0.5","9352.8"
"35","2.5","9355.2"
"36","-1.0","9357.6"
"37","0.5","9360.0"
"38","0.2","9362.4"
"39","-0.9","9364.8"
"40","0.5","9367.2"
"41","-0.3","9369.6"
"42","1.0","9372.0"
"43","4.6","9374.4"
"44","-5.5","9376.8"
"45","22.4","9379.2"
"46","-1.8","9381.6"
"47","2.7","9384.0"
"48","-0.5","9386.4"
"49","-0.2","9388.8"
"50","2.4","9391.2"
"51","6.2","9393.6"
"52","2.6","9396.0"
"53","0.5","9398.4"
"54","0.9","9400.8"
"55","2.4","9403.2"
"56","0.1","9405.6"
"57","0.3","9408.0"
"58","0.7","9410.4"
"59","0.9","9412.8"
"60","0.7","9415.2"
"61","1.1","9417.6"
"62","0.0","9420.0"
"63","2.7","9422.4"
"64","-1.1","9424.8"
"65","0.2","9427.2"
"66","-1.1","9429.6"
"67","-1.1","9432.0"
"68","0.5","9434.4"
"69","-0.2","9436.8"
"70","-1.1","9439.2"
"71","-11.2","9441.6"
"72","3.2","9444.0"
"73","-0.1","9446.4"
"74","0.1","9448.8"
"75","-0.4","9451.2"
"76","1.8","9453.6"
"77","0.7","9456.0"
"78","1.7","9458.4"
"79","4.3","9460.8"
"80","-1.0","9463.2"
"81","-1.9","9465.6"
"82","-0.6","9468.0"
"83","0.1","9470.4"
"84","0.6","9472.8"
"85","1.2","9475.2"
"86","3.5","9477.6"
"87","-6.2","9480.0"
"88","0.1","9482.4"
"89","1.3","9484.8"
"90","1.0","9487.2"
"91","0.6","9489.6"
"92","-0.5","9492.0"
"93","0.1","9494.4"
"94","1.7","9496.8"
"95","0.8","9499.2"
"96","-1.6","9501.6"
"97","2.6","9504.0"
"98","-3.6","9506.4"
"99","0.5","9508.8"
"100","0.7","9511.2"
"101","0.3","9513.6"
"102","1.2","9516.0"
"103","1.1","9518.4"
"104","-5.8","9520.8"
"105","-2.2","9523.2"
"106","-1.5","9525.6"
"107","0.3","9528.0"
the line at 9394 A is Hbeta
